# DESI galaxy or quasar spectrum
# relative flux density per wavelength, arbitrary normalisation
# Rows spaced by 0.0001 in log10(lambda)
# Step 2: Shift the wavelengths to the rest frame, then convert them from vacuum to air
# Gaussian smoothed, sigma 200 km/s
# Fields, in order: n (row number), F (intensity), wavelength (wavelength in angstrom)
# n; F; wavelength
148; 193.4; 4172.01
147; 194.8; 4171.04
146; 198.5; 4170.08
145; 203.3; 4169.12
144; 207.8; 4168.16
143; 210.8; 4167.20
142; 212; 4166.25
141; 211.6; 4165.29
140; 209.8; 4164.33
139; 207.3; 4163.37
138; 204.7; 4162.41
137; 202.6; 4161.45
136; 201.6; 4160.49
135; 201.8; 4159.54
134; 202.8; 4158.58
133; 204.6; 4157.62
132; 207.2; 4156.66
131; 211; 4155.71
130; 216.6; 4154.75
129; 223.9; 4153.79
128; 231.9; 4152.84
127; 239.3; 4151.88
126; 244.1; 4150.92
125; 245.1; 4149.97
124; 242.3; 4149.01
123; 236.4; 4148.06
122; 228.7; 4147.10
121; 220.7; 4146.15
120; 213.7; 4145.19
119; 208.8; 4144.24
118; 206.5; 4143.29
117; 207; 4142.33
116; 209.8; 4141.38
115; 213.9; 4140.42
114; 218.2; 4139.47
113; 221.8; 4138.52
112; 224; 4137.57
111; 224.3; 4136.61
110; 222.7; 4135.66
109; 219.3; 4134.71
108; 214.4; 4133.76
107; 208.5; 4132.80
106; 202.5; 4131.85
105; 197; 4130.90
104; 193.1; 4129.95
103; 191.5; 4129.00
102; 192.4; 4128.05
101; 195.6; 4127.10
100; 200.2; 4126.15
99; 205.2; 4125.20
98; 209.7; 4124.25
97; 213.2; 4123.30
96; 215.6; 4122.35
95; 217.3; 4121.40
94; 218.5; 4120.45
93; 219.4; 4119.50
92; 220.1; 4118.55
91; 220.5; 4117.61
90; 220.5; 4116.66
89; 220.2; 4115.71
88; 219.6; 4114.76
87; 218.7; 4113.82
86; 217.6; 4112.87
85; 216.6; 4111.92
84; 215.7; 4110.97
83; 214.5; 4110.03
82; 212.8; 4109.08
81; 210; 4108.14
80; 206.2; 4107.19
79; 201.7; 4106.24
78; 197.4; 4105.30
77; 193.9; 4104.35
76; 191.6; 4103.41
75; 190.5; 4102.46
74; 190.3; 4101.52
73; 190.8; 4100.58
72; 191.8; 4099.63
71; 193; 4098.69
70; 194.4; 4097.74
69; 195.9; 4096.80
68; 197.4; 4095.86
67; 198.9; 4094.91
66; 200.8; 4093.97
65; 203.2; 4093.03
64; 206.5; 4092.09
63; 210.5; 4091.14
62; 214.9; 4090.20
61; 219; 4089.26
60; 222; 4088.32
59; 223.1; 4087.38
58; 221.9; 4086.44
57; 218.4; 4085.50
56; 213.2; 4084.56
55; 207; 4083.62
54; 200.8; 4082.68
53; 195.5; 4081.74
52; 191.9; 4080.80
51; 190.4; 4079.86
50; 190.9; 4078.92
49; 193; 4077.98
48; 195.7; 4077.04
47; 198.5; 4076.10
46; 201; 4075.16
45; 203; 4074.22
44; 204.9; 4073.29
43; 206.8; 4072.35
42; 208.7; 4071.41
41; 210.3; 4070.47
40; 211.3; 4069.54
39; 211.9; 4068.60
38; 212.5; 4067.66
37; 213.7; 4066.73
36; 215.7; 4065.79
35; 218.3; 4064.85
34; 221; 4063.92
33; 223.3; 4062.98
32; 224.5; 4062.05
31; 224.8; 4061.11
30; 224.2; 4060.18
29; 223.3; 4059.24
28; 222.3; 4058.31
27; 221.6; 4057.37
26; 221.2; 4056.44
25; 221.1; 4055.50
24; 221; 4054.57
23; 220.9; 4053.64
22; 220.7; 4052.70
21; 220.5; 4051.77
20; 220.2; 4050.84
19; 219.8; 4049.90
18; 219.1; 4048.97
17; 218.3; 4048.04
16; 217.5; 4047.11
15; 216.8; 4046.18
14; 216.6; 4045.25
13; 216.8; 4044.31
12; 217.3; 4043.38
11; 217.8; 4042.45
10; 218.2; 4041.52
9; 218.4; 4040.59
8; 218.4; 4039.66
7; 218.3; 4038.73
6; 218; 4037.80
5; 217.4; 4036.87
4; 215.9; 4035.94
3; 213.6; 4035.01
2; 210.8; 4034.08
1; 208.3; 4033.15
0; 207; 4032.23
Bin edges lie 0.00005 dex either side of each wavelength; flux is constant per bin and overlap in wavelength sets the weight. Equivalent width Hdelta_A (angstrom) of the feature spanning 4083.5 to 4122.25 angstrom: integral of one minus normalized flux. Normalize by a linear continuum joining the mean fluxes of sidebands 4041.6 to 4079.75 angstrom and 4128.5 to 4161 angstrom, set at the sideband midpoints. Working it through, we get 1.2 angstrom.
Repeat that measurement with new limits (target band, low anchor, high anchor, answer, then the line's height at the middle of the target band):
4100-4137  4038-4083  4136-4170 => 1.2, 215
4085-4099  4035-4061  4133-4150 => 0.7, 220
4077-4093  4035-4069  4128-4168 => 0.8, 218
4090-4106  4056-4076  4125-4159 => 1.3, 215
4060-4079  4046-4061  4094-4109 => 0.2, 213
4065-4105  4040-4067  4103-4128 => 2.2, 215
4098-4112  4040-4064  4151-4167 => 1.0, 216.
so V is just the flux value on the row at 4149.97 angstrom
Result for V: 245.1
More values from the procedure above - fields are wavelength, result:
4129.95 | 193.1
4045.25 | 216.6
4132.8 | 208.5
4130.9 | 197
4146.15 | 220.7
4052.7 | 220.7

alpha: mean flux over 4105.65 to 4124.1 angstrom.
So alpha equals 215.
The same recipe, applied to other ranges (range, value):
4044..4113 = 210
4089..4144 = 208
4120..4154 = 216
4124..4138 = 207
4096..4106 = 193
